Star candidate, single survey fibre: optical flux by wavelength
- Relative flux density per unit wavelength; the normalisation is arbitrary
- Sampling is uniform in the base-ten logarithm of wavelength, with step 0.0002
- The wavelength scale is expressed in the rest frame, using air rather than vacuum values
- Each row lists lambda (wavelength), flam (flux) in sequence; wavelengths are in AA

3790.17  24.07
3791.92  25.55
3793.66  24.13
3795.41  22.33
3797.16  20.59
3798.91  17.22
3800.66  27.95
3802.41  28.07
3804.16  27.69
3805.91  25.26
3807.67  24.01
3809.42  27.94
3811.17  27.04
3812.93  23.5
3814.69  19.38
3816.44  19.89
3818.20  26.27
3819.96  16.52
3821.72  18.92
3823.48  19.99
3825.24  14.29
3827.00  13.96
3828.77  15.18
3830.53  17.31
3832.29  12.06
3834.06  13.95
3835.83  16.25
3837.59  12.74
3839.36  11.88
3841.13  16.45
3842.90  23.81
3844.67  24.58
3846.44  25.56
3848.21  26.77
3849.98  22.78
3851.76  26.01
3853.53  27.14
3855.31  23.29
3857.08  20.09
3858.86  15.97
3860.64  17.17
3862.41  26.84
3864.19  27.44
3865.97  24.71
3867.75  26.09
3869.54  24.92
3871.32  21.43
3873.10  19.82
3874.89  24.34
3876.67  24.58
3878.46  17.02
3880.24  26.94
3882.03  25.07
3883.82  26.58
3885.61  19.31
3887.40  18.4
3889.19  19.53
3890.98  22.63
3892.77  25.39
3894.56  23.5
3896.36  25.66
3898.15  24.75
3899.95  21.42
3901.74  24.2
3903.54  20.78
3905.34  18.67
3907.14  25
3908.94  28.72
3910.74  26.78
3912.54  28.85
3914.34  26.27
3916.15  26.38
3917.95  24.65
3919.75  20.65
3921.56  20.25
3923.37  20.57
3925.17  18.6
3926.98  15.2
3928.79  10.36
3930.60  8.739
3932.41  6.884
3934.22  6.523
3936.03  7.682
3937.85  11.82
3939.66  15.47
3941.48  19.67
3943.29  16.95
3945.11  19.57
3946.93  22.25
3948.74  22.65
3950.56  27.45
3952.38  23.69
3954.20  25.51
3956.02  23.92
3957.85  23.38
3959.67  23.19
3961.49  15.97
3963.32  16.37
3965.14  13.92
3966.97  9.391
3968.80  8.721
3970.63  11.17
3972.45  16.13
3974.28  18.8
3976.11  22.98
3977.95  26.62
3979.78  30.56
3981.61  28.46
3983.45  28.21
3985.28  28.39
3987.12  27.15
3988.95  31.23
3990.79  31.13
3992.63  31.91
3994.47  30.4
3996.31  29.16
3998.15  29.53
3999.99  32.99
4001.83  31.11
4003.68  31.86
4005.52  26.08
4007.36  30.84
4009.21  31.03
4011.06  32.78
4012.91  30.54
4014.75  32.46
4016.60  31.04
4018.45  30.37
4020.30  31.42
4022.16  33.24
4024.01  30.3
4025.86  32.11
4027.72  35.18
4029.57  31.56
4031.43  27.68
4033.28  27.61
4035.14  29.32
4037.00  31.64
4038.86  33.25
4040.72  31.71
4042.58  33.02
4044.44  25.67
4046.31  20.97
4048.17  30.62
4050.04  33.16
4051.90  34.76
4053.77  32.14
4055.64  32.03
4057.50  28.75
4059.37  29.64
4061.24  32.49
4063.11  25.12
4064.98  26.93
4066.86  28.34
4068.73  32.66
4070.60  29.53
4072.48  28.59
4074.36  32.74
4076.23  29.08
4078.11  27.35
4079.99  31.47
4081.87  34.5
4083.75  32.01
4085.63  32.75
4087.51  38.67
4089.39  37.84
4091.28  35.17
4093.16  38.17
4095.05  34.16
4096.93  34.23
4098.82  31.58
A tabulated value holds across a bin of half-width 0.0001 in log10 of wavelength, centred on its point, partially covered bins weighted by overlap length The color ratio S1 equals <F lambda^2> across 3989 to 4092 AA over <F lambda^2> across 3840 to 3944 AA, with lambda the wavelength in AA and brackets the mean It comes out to 1.57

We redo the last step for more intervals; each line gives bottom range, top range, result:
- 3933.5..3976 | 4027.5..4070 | 1.80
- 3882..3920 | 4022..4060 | 1.38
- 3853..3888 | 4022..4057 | 1.47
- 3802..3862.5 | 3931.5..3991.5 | 1.04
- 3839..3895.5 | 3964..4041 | 1.31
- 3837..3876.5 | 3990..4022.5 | 1.49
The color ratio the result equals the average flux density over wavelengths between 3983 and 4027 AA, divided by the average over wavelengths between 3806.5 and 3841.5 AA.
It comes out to 1.7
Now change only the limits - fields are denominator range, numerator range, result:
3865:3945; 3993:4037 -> 1.49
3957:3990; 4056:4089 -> 1.45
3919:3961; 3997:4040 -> 1.74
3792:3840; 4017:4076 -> 1.50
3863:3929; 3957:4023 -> 1.13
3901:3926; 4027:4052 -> 1.28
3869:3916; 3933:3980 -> 0.77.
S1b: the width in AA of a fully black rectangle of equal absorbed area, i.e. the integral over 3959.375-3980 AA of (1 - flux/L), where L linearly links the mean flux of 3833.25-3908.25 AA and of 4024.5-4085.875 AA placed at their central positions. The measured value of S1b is 7.28 AA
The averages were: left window 22.2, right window 30.4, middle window 17.2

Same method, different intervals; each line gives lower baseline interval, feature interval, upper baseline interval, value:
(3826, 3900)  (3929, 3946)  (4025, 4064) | 8.6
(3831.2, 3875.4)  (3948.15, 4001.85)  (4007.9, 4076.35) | 6.7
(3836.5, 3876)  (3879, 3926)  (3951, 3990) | -2.9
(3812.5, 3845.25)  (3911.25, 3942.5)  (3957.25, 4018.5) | 7.4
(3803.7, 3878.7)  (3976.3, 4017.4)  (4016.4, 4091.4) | -2.4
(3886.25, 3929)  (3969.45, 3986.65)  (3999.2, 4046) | 2.7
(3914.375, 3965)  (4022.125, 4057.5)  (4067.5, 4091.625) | -3.0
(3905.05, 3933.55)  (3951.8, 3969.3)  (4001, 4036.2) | 4.3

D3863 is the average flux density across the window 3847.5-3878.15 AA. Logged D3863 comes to 23.3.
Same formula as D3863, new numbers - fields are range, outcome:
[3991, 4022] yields 30.9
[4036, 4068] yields 30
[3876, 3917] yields 23.8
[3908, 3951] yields 18.8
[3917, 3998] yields 20.4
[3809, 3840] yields 18.1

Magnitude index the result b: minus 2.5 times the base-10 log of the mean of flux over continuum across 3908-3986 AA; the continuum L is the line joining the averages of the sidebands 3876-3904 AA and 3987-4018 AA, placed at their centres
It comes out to 0.33 mag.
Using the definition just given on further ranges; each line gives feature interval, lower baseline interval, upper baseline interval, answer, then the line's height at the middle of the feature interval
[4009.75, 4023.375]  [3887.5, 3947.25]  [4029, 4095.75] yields -0.15 mag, 27.5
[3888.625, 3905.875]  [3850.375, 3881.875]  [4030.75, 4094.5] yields 0.08 mag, 24.4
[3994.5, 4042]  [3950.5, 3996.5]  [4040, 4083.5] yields -0.17 mag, 26.6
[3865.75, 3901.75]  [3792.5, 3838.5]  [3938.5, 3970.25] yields -0.17 mag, 19.8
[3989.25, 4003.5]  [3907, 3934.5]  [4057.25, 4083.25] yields -0.24 mag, 24.9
